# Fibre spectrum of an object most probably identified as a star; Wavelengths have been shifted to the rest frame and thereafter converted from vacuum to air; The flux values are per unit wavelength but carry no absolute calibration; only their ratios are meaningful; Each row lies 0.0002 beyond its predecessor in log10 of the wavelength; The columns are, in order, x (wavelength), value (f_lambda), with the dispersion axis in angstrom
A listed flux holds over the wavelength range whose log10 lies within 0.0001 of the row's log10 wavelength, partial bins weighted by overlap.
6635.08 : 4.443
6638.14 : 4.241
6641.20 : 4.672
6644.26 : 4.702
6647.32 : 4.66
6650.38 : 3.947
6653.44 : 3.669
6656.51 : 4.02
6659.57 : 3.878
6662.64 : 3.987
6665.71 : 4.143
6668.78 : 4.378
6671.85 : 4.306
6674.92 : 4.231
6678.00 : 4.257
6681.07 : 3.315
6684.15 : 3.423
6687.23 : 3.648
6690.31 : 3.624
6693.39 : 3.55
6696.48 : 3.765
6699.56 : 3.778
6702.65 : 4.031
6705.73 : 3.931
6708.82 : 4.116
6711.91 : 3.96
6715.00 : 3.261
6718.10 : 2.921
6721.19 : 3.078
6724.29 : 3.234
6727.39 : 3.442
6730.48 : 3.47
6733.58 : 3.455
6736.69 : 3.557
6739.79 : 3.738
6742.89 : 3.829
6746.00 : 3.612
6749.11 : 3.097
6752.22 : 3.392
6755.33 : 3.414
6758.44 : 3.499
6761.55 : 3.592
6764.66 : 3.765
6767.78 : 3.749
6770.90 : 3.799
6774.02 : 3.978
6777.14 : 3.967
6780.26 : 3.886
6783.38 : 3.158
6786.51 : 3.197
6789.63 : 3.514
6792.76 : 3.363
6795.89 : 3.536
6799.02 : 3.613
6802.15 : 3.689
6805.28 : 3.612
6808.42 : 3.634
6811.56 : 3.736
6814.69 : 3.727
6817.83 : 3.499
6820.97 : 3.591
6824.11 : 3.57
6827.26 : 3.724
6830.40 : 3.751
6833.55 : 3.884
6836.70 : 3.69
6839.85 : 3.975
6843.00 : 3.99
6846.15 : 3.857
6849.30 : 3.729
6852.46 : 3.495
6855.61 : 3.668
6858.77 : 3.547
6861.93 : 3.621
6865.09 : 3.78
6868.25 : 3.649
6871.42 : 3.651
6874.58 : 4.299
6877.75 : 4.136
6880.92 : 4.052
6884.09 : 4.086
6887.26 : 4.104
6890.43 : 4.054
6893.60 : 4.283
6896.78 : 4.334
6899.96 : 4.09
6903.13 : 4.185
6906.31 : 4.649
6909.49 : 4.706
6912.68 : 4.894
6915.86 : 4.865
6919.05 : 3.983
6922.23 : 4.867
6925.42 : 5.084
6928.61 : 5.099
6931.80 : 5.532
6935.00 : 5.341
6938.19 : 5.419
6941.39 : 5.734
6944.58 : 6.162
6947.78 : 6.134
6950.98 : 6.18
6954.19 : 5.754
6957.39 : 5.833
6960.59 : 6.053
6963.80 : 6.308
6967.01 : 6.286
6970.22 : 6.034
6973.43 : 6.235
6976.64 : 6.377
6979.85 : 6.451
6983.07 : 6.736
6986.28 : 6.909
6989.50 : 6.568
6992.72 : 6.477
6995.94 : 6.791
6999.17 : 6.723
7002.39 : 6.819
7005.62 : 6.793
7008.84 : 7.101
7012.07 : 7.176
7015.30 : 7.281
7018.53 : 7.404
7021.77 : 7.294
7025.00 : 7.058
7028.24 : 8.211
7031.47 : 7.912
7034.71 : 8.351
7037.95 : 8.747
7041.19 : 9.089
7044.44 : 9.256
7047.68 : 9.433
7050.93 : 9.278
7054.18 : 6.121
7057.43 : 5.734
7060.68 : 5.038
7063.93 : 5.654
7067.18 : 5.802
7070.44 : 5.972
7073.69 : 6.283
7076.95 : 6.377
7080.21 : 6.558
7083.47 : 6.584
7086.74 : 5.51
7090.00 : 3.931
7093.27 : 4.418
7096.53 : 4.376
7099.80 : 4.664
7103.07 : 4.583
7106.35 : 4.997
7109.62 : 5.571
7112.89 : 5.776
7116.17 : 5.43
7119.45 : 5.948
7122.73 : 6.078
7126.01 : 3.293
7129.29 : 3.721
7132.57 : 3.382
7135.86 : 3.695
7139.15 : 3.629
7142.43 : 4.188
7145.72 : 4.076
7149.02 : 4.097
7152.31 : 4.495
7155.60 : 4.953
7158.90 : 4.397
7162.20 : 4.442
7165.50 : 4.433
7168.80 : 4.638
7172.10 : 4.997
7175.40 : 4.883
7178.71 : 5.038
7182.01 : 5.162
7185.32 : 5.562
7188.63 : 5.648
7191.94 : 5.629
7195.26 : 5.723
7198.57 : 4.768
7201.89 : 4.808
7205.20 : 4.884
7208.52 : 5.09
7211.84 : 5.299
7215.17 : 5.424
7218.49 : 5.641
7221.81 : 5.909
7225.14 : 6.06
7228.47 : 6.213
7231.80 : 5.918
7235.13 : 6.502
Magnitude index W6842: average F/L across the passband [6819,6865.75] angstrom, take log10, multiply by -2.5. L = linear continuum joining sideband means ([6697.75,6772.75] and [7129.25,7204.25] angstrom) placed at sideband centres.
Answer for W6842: 0.034 mag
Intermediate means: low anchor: 3.57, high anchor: 4.65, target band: 3.72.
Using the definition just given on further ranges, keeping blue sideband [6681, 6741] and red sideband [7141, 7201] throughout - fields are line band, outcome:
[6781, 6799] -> 0.117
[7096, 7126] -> -0.114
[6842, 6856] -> 0.058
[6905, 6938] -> -0.185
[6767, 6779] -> -0.040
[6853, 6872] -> 0.098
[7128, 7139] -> 0.299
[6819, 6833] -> 0.063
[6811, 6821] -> 0.064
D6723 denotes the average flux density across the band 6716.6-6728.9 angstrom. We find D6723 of 3.17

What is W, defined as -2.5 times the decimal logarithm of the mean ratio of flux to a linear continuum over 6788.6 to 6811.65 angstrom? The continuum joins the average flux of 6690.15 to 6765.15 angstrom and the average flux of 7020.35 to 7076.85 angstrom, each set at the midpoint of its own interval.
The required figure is 0.23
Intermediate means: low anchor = 3.56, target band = 3.58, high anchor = 7.34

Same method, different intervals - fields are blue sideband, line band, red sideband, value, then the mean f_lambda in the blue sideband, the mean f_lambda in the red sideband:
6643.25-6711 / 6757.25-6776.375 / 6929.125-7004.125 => 0.24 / 3.97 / 6.2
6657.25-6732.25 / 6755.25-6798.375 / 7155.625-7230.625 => 0.11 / 3.74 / 5.21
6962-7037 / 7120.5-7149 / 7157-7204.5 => 0.33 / 6.94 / 5.01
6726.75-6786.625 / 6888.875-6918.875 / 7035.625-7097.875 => 0.13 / 3.59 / 6.56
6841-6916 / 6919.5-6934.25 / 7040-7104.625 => -0.11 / 4.06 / 6.21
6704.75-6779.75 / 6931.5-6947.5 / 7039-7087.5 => -0.01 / 3.58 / 6.89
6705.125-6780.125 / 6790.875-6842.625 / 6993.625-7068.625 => 0.23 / 3.58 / 7.35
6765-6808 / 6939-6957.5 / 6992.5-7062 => 0.05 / 3.62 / 7.49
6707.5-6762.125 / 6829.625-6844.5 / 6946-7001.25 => 0.21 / 3.48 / 6.35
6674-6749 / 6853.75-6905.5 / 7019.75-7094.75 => 0.29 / 3.62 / 6.9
